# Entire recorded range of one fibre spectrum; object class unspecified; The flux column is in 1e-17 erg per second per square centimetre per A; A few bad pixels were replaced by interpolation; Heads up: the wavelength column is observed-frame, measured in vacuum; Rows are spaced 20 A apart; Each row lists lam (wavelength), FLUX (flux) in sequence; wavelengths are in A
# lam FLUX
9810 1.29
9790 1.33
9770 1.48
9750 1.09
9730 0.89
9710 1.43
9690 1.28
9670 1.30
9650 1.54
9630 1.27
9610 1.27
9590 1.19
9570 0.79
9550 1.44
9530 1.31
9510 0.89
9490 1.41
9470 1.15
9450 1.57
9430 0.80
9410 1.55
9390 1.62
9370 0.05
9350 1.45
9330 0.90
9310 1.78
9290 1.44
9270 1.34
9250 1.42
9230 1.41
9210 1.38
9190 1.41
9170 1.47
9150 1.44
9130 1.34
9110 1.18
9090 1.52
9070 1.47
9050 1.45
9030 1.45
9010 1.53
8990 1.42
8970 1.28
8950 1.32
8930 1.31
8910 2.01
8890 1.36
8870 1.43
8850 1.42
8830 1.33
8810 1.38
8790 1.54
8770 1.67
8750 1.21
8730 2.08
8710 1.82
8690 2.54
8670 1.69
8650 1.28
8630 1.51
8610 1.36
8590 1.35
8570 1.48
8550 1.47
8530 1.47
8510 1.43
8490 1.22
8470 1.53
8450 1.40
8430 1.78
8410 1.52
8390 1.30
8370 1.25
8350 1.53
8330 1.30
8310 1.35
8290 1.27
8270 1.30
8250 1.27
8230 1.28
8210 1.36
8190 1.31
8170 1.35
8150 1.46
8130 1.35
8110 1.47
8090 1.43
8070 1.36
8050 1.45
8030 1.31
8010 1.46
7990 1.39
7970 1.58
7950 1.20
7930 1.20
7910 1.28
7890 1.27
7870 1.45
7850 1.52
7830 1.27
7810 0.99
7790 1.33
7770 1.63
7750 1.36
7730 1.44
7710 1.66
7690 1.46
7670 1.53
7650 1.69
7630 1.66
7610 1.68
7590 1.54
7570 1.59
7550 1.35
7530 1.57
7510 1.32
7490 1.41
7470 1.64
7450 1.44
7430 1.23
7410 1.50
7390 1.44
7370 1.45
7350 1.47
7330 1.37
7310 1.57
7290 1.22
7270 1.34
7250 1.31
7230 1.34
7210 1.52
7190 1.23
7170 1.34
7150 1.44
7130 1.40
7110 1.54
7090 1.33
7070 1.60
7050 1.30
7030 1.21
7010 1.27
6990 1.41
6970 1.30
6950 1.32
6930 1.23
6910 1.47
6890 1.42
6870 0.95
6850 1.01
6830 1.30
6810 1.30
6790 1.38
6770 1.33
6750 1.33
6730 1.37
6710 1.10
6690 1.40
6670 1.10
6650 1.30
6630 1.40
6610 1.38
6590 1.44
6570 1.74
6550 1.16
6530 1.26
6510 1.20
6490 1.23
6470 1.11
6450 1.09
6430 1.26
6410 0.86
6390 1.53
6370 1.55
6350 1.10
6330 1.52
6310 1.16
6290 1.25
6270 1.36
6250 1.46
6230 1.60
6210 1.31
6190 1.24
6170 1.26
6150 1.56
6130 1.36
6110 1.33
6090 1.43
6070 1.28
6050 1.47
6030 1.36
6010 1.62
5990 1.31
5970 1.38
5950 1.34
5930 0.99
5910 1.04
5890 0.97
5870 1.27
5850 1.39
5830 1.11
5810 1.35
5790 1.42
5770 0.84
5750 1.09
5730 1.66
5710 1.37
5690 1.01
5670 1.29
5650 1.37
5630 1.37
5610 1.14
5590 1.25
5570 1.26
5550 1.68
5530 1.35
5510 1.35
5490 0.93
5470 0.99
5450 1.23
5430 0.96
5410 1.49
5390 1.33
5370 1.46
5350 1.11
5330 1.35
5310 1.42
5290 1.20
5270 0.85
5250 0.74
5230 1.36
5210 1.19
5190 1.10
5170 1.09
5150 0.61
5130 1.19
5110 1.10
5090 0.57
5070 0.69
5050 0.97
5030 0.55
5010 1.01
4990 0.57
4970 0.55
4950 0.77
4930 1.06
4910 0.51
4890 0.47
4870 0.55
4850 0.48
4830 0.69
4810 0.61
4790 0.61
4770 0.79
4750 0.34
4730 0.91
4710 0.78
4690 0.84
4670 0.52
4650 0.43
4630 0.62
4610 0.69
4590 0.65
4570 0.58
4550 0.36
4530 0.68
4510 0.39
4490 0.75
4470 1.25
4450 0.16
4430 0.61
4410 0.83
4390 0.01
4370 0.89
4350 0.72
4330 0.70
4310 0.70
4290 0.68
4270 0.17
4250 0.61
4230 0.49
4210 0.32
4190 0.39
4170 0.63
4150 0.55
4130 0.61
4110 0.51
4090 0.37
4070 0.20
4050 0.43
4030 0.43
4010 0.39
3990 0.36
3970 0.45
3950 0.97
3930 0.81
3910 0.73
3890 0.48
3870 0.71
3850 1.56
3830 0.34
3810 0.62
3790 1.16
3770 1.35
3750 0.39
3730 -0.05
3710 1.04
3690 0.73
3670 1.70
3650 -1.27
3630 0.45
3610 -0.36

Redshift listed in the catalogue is 0.324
